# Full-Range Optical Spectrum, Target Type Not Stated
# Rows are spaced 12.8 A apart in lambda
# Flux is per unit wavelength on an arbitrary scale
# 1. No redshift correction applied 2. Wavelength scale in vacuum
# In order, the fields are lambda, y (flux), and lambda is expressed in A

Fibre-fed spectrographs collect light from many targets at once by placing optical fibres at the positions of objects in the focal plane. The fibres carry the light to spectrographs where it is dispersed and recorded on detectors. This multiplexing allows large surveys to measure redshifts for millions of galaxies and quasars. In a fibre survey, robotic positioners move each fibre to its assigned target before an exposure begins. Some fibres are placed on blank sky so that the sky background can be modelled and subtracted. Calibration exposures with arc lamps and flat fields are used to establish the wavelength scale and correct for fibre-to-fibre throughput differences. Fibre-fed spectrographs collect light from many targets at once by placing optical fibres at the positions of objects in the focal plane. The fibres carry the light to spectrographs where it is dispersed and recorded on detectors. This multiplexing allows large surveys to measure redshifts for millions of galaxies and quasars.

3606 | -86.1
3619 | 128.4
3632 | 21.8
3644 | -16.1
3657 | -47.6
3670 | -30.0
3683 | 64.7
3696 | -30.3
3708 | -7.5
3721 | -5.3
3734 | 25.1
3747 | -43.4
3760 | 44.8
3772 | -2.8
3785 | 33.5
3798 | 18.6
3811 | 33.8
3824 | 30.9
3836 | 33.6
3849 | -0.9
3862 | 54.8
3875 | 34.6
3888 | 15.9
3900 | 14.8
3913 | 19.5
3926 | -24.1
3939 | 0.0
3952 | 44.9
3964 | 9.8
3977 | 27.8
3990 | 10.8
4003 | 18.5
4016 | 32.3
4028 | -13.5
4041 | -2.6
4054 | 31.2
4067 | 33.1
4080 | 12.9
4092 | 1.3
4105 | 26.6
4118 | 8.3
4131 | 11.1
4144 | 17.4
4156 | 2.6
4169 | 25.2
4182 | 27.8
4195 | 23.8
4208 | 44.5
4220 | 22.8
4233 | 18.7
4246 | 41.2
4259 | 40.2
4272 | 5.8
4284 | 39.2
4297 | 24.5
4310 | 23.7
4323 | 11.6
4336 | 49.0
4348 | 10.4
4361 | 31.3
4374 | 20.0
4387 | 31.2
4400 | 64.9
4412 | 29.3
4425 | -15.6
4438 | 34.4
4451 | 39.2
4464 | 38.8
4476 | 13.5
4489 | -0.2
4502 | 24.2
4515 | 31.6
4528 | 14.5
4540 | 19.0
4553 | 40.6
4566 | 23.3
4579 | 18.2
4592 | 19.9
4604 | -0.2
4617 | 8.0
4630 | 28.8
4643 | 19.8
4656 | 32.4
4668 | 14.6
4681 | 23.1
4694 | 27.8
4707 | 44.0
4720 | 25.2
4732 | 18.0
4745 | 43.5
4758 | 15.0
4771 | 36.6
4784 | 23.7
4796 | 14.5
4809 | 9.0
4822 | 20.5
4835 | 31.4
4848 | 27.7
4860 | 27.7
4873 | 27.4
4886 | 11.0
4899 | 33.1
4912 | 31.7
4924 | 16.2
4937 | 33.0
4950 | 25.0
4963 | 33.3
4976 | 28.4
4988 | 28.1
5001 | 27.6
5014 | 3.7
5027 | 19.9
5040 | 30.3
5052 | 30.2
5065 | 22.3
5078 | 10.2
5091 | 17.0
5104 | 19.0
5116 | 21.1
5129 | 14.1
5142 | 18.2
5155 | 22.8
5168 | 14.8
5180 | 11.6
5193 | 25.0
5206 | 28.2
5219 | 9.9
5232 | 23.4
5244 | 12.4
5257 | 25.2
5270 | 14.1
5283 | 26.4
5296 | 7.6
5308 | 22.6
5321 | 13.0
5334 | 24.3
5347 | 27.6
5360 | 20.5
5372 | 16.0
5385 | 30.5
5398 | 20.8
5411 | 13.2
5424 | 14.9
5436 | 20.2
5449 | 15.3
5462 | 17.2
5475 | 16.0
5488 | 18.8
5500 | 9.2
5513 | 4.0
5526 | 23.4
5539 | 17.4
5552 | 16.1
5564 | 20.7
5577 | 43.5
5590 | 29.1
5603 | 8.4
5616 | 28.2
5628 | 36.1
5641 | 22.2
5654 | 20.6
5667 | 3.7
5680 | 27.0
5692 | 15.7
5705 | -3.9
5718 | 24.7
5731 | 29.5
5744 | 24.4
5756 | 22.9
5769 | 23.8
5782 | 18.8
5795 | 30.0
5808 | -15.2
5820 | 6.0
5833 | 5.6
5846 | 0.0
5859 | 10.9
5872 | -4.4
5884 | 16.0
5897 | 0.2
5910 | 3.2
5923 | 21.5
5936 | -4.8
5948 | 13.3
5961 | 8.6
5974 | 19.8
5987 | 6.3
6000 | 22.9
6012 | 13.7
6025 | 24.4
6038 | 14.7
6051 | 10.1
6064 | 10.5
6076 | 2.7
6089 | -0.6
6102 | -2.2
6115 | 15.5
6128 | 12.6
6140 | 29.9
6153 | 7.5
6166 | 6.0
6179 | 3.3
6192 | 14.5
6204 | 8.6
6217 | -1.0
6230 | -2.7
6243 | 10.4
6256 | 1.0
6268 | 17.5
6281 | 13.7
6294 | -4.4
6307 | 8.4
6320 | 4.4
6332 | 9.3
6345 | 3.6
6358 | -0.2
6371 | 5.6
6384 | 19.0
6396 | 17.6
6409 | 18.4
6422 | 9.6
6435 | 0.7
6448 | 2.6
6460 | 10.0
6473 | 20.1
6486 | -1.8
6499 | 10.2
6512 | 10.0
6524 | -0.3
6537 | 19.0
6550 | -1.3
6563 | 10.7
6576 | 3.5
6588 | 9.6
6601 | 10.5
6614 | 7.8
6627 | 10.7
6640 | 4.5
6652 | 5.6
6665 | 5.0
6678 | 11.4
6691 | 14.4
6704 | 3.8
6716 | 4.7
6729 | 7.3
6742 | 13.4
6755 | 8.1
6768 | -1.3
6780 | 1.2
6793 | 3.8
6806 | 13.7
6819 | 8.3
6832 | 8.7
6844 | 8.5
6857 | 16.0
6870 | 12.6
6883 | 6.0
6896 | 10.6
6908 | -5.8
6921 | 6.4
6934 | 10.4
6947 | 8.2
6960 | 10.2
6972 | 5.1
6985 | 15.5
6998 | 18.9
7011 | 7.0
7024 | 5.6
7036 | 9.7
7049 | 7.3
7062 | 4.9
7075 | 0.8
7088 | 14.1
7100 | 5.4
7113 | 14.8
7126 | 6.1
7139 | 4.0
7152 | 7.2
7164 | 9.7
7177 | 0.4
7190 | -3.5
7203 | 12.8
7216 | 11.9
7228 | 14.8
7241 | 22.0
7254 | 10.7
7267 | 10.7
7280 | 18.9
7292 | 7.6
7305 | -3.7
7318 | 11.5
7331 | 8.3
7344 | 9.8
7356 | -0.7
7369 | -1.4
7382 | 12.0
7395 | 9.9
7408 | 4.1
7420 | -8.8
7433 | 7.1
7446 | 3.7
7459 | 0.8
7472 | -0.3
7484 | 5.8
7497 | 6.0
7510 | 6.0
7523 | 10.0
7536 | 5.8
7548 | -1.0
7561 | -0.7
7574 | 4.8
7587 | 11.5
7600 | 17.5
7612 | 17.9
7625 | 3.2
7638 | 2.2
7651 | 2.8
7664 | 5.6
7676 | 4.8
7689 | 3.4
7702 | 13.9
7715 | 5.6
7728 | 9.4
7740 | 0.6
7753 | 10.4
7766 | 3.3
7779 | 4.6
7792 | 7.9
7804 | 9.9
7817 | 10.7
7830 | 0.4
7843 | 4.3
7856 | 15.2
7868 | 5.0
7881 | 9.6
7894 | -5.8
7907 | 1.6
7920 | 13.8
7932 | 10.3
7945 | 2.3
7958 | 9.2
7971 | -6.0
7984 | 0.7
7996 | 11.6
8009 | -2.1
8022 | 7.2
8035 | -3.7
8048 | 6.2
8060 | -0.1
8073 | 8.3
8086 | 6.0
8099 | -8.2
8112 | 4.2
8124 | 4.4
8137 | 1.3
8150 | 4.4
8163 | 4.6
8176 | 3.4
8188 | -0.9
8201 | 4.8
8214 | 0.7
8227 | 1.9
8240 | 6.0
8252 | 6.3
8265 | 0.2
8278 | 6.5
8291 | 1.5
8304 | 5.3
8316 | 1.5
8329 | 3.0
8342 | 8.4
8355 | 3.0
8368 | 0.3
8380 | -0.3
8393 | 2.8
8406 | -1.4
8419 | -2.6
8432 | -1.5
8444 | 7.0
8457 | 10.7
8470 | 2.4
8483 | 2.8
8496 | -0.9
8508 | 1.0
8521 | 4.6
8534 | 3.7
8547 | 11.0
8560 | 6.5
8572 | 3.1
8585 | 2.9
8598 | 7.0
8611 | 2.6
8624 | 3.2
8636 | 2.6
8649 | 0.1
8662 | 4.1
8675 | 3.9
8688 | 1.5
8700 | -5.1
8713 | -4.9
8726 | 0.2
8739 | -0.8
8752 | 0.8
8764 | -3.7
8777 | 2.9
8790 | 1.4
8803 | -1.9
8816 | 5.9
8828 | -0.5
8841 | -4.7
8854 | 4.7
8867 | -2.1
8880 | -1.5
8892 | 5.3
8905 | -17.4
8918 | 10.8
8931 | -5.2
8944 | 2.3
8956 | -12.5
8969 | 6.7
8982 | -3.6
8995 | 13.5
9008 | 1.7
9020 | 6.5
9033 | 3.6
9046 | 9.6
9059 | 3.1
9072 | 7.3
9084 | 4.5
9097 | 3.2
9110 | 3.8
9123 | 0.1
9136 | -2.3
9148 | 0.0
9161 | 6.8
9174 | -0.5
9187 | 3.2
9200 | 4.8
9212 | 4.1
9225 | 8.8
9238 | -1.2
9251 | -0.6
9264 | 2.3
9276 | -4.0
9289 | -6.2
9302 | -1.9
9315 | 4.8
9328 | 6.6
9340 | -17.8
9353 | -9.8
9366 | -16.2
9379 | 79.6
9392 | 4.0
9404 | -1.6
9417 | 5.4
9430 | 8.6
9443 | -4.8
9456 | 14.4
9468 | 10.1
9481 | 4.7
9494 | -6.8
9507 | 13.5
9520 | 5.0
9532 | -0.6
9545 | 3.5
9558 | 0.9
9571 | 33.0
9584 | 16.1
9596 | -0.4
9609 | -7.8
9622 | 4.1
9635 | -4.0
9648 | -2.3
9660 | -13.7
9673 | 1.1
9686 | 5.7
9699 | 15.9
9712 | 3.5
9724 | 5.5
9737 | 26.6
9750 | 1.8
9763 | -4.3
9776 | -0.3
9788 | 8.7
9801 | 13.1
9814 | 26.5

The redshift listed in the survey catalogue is 0.46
